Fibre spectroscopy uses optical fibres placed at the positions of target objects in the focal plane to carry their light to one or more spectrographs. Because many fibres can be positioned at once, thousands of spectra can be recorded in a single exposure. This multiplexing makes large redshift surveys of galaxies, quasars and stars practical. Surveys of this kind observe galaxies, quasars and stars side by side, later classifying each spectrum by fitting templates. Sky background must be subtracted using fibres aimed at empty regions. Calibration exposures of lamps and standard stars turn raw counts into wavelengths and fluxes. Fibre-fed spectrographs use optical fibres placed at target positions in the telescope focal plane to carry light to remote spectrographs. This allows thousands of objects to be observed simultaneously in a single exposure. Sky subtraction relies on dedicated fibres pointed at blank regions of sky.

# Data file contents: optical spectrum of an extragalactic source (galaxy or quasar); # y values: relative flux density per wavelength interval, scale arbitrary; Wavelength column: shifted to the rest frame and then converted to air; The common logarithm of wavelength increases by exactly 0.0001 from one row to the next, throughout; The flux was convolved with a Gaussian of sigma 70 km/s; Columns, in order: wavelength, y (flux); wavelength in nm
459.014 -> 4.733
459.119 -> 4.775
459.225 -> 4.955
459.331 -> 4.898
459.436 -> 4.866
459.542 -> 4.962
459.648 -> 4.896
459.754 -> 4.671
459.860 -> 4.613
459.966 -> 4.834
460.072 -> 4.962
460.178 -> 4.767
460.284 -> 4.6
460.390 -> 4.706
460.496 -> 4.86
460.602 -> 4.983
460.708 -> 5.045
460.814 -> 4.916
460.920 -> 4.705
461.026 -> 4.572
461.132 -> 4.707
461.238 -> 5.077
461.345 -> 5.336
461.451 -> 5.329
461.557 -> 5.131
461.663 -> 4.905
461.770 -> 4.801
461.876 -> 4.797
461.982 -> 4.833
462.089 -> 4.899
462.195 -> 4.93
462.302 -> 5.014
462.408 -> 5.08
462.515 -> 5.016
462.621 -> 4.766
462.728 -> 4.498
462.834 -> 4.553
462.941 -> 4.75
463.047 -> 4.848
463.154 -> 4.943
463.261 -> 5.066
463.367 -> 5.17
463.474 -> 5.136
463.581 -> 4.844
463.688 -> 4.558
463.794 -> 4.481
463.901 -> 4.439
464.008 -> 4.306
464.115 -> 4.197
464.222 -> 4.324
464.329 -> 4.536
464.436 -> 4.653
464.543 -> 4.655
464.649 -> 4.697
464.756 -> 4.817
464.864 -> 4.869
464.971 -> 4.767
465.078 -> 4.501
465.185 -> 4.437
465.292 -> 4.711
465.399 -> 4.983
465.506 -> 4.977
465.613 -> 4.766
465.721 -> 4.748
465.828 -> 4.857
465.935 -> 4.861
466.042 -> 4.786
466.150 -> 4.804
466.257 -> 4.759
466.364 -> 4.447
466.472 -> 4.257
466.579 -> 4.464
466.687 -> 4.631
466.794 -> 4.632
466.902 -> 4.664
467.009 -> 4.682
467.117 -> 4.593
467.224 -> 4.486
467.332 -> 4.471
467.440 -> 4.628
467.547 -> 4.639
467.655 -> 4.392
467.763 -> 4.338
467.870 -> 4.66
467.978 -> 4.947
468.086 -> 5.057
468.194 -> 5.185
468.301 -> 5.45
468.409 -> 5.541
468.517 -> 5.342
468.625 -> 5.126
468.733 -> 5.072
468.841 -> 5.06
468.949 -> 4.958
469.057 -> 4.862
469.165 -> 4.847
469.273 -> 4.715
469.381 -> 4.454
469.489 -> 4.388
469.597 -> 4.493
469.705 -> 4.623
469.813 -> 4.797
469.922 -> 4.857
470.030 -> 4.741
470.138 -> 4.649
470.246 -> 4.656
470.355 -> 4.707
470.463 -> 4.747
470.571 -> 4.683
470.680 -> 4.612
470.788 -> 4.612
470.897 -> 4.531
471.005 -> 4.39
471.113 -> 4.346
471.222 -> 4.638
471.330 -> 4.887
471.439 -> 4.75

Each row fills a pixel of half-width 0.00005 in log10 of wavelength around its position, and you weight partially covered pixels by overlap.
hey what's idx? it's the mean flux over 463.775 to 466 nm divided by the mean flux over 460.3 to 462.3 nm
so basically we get 0.9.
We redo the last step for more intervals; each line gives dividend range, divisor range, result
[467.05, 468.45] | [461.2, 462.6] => 0.96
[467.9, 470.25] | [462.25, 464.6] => 1.04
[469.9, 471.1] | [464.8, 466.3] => 0.97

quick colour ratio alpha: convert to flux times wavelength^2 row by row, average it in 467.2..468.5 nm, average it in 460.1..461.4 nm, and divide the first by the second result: 1.03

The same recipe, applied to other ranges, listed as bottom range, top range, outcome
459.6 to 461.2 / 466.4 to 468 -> 0.98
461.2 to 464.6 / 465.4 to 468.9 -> 1.02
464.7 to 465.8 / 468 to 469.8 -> 1.06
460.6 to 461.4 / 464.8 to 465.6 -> 0.98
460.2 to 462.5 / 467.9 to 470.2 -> 1.03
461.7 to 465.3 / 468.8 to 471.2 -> 1.01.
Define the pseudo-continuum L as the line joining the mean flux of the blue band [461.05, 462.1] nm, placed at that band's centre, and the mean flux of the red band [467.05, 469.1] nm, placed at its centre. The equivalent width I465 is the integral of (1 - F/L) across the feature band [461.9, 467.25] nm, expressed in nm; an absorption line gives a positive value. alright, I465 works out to 0.23 nm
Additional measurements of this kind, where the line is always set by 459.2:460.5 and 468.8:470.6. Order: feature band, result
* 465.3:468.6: -0.02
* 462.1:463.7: -0.04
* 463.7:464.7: 0.06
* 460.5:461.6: -0.04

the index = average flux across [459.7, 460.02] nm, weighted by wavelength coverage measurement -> 4.7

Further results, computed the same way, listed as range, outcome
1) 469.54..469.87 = 4.63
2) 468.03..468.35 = 5.23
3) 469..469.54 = 4.66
